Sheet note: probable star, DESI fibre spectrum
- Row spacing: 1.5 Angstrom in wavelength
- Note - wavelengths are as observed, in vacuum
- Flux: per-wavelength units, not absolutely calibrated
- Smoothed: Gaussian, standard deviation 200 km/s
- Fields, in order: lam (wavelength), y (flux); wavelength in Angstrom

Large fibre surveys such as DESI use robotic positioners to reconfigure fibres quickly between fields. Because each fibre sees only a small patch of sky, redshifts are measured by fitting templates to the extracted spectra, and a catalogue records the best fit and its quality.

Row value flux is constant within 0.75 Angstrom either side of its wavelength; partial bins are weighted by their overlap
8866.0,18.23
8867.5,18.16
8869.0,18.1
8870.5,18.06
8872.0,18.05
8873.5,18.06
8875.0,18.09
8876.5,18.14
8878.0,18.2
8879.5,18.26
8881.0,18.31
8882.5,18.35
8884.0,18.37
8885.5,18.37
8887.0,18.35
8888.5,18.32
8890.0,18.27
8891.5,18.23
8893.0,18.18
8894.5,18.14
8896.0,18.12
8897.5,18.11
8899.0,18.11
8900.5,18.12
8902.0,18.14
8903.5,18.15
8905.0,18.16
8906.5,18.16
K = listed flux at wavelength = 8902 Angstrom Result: 18.14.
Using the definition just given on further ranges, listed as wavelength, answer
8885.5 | 18.37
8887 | 18.35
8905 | 18.16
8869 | 18.1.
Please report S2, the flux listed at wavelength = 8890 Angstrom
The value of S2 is 18.27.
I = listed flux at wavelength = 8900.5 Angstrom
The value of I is 18.12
